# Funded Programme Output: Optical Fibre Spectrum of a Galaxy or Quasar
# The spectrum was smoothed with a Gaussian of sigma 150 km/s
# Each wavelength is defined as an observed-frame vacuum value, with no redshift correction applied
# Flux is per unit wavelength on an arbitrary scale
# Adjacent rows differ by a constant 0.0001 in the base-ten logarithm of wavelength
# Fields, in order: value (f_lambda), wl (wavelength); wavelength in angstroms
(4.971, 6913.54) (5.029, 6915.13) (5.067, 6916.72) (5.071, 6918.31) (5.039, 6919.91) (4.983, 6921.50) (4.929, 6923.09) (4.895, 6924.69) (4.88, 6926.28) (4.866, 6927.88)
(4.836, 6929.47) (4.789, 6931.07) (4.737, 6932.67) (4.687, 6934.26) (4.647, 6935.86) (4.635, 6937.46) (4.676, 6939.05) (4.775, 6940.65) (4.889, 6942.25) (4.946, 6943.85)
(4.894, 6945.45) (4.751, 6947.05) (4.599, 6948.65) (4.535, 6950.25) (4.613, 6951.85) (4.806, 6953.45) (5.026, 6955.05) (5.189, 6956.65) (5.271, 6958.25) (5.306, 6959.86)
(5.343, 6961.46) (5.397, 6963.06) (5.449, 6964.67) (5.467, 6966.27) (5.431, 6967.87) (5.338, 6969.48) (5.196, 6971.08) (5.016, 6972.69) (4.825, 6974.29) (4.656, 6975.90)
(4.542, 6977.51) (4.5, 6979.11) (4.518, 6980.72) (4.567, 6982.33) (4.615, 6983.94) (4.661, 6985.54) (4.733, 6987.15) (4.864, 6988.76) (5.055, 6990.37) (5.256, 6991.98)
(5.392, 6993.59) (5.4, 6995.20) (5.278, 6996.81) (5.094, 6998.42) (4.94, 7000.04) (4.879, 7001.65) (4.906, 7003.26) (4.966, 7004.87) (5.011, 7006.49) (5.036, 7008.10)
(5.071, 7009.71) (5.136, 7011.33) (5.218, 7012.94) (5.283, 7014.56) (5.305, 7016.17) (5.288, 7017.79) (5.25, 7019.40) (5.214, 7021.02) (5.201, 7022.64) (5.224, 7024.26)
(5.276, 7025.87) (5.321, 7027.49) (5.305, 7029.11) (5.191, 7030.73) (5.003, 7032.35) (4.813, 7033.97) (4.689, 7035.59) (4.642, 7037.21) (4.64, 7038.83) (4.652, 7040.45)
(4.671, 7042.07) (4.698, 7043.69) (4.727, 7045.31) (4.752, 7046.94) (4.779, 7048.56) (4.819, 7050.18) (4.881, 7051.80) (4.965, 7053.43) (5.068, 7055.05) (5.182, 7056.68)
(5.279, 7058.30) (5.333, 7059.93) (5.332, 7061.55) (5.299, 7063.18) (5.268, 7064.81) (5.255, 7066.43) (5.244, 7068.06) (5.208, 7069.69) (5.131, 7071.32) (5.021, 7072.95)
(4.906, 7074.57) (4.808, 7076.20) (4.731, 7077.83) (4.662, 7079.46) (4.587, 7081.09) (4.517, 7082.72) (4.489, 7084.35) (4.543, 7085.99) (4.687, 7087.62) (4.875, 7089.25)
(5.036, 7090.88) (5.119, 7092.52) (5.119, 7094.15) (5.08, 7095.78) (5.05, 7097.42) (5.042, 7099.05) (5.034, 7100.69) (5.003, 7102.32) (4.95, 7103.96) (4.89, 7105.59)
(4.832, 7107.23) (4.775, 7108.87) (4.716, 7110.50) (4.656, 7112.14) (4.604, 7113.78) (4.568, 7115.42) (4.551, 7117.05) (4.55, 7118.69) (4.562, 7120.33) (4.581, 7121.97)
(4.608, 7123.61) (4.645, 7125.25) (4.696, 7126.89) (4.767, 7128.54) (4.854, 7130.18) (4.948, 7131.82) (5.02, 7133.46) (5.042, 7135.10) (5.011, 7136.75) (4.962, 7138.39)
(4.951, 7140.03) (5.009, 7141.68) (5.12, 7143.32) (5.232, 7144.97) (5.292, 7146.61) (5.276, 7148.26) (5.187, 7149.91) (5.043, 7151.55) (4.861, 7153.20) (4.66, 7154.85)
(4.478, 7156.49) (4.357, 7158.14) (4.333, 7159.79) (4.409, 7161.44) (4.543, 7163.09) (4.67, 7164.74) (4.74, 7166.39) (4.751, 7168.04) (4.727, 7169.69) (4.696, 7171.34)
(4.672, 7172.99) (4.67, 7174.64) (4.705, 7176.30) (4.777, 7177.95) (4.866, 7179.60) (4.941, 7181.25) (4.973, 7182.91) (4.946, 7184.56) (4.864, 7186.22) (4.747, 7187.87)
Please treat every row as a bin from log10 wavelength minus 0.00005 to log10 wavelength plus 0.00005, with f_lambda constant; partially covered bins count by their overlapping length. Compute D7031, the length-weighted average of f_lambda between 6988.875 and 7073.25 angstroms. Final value 5.07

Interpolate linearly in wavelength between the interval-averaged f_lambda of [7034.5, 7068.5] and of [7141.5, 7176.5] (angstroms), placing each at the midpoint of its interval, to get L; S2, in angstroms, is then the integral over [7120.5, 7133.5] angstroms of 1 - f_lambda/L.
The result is 0.3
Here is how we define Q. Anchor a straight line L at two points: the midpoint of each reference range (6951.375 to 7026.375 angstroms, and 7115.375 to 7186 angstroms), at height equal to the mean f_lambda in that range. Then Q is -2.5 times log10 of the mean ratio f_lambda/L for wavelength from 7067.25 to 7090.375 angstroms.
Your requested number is 0.02 mag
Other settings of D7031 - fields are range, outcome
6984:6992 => 4.86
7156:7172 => 4.57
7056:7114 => 4.95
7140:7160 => 4.92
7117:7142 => 4.8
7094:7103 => 5.05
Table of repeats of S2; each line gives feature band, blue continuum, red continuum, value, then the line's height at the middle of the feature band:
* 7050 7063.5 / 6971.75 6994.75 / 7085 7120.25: -0.9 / 4.83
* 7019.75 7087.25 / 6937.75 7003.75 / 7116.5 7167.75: -1.0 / 4.89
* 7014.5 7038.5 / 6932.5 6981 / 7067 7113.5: -1.0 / 4.91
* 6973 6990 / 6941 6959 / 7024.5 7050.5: 0.7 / 4.87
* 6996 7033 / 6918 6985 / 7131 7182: -2.0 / 4.88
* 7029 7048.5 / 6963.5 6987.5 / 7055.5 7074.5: 1.3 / 5.13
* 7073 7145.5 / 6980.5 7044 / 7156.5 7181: -0.7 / 4.78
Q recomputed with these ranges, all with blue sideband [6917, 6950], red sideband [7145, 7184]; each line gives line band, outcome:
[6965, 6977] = -0.07 mag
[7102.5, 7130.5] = 0.02 mag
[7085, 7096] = -0.03 mag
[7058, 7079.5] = -0.07 mag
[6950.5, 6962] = -0.05 mag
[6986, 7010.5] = -0.05 mag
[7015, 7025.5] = -0.10 mag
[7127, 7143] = -0.04 mag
